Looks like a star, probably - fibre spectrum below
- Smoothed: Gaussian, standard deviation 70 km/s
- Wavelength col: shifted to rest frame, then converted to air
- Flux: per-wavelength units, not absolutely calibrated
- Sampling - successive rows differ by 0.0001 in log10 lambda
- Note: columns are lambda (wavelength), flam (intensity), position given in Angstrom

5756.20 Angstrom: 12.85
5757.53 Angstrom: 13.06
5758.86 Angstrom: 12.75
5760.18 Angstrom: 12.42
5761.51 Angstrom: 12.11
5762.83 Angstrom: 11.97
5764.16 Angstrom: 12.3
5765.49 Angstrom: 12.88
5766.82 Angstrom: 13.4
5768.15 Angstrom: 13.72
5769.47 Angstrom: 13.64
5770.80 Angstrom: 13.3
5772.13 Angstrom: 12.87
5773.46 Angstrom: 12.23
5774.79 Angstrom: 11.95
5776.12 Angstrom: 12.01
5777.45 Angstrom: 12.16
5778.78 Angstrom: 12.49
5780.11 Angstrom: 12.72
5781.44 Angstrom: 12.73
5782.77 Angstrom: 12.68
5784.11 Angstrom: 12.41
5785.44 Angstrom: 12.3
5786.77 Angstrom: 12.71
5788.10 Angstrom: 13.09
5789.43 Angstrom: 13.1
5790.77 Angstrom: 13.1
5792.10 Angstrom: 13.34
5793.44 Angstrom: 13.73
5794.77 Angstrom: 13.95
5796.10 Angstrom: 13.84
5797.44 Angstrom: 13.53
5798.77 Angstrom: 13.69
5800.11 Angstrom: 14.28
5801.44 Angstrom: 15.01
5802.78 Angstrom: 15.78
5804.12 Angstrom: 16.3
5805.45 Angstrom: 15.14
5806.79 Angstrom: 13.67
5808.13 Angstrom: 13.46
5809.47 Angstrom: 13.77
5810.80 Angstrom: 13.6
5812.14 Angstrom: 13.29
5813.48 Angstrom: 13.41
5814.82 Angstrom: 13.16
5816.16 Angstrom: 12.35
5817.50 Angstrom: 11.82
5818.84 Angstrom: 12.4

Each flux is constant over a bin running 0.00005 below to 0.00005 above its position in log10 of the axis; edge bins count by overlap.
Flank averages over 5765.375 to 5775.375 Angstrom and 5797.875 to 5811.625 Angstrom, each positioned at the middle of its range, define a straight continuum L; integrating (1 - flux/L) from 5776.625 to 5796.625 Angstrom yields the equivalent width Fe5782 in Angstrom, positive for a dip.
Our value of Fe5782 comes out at 1.10 Angstrom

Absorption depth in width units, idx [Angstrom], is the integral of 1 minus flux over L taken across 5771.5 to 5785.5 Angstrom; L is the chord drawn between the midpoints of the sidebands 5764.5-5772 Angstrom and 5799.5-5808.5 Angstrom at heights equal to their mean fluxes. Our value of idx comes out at 1.35 Angstrom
